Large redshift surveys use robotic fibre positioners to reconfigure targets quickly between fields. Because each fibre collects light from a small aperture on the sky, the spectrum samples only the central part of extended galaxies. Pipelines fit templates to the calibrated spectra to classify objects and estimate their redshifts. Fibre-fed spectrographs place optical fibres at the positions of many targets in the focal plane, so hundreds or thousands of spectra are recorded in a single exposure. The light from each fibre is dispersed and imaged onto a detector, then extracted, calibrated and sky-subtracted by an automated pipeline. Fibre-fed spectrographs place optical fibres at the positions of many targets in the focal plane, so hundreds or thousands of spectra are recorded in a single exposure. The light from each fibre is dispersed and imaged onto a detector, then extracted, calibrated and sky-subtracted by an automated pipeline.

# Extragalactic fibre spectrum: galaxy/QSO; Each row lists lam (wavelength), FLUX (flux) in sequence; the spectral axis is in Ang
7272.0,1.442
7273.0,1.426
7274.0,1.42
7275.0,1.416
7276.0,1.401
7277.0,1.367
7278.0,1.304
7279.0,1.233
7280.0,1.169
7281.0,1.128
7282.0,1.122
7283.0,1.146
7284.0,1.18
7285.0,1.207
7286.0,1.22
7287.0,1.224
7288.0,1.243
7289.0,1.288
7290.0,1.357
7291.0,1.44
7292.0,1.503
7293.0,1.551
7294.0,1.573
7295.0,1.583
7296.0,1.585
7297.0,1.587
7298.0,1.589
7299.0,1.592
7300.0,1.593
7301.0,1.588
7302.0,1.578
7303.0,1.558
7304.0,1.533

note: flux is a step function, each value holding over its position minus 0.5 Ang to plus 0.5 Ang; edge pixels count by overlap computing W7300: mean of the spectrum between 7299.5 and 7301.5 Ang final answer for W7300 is 1.59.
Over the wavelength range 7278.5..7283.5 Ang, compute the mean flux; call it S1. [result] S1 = 1.16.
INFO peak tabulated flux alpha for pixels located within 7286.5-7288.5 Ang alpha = 1.243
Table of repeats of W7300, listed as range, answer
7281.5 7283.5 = 1.13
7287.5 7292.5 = 1.37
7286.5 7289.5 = 1.25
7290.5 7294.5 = 1.52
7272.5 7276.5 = 1.42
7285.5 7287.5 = 1.22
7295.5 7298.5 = 1.59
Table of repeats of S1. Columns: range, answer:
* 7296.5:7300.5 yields 1.59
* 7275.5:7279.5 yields 1.33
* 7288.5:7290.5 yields 1.32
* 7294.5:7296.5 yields 1.58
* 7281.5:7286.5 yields 1.18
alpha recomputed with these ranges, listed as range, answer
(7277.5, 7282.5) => 1.304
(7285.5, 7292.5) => 1.503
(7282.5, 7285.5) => 1.207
